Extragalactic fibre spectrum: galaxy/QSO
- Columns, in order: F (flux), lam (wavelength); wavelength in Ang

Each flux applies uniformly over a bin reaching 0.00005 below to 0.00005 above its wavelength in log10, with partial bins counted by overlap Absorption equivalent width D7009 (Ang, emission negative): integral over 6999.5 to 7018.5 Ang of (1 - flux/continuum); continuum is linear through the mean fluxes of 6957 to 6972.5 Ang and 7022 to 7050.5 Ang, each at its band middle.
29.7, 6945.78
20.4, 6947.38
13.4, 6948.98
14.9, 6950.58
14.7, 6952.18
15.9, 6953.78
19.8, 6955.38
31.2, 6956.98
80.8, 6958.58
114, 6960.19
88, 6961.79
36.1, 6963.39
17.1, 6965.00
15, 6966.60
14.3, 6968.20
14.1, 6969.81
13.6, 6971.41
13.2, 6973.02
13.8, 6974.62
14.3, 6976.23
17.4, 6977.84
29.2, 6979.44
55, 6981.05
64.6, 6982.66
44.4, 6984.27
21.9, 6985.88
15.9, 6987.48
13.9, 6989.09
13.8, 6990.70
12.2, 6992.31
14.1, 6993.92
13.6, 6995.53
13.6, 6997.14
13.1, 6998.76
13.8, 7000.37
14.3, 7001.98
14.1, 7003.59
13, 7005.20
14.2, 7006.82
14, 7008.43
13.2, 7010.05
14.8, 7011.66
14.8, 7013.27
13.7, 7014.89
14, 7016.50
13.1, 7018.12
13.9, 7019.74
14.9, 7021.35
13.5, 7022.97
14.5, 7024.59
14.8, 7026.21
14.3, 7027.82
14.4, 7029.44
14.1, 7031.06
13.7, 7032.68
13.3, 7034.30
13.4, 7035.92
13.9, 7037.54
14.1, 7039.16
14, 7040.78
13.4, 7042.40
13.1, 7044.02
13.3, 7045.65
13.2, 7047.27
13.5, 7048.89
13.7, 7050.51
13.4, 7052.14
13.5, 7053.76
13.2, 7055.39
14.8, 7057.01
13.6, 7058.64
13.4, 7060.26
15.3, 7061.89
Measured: 8.21 Ang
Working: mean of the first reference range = 42.5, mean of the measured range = 13.9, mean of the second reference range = 13.8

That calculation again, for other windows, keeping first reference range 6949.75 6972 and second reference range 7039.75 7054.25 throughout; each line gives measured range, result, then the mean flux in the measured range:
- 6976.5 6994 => 1.0 Ang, 27.6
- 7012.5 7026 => 4.2 Ang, 14.1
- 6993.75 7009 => 6.8 Ang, 13.8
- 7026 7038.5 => 2.3 Ang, 14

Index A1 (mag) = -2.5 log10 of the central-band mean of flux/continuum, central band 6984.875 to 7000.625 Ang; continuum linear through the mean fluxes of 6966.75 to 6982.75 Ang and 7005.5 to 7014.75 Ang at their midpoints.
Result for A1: 0.23 mag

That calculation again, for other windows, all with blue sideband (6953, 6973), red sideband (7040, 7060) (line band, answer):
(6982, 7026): 0.484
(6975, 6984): -0.098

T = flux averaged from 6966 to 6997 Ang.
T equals 21.7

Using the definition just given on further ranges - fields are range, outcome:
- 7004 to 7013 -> 13.9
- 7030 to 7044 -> 13.7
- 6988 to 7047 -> 13.8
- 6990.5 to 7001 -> 13.4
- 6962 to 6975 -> 20.5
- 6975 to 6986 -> 35.2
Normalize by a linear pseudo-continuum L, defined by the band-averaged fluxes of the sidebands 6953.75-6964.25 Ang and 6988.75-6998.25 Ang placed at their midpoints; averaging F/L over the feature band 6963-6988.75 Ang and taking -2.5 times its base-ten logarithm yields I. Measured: 0.27 mag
